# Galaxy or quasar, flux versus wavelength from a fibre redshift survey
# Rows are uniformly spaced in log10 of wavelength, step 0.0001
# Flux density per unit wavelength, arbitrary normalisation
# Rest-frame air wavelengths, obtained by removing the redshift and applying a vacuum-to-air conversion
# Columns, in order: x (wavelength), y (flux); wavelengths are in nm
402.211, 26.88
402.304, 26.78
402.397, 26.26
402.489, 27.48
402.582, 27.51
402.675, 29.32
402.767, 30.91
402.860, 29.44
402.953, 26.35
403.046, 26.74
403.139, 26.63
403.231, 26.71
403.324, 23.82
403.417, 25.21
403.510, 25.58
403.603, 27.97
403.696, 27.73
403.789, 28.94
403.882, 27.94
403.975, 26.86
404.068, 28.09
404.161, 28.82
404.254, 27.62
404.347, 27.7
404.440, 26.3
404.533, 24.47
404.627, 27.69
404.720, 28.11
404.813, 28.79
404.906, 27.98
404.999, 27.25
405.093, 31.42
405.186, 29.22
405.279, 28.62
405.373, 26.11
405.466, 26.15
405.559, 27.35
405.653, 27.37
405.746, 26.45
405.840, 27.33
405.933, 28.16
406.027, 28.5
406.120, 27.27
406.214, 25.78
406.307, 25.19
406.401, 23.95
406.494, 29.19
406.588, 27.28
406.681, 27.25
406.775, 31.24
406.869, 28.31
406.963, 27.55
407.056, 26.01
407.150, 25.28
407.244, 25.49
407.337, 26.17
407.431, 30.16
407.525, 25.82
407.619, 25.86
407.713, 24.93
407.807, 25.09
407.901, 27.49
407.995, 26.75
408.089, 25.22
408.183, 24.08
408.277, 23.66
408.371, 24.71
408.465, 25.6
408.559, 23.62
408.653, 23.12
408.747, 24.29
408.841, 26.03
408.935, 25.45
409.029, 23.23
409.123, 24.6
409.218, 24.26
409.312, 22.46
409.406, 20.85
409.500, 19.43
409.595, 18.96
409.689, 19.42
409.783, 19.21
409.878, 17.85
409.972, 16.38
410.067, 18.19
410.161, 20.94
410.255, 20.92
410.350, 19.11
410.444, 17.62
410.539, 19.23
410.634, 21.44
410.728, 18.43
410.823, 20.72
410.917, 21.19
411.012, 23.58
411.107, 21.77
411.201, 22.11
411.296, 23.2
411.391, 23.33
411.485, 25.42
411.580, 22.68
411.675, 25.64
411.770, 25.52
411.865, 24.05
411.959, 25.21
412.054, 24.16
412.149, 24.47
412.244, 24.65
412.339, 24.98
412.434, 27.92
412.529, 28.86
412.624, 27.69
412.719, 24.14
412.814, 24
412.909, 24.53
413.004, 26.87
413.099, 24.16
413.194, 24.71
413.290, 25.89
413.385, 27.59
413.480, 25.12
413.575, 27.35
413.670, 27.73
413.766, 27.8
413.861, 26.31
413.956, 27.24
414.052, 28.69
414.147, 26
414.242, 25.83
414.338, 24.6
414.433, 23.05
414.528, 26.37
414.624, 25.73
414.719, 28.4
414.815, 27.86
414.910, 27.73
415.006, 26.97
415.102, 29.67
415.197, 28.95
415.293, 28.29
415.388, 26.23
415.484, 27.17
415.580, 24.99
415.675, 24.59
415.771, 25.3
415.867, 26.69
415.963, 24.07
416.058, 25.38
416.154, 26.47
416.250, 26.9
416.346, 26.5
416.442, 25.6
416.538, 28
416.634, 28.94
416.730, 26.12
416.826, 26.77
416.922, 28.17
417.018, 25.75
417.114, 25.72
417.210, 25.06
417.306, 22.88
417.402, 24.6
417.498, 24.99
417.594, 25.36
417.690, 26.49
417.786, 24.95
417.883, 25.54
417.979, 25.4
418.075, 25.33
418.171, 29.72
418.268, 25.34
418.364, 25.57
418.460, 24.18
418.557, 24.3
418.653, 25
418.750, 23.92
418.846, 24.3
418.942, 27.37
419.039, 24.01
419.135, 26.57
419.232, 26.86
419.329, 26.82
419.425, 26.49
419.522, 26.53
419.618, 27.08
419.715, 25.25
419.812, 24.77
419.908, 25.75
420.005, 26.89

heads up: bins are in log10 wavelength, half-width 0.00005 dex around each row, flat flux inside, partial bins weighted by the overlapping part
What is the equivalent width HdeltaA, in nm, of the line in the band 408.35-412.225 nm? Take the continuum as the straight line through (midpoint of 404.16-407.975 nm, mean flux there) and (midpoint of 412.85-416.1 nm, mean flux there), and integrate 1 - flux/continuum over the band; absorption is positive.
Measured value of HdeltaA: 0.67 nm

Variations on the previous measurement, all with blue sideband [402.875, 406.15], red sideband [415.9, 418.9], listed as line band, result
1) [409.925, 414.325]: 0.40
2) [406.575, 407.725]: 0.00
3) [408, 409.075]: 0.09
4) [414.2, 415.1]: -0.01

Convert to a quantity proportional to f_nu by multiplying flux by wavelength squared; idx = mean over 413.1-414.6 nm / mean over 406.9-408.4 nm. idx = 1.04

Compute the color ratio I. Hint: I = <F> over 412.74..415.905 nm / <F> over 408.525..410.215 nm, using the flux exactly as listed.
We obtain 1.2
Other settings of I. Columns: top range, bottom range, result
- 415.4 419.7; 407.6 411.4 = 1.16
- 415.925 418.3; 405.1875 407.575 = 0.96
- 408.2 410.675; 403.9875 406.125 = 0.78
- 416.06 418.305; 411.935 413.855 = 1.01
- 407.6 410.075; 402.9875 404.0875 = 0.86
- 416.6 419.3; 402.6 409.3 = 0.96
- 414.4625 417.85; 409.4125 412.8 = 1.19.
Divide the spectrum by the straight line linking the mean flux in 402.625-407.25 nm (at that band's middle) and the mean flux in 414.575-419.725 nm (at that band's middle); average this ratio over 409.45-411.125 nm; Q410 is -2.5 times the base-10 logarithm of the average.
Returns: 0.34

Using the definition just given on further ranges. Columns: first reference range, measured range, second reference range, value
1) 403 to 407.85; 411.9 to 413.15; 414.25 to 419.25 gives 0.039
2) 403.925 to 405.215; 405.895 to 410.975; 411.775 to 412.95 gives 0.122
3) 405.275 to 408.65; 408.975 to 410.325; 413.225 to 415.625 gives 0.284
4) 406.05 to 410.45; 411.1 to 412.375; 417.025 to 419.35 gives 0.019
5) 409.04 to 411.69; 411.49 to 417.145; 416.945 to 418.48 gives -0.123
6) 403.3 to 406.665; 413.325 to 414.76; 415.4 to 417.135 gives -0.002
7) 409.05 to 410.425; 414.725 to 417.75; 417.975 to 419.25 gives -0.100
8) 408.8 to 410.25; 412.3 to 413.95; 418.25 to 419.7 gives -0.151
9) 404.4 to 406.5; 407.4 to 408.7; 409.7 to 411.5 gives -0.067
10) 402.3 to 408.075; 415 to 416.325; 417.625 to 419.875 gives -0.019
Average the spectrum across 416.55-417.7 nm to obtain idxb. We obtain 26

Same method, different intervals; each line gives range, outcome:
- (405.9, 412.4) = 23.9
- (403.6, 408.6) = 27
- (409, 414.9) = 23.7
